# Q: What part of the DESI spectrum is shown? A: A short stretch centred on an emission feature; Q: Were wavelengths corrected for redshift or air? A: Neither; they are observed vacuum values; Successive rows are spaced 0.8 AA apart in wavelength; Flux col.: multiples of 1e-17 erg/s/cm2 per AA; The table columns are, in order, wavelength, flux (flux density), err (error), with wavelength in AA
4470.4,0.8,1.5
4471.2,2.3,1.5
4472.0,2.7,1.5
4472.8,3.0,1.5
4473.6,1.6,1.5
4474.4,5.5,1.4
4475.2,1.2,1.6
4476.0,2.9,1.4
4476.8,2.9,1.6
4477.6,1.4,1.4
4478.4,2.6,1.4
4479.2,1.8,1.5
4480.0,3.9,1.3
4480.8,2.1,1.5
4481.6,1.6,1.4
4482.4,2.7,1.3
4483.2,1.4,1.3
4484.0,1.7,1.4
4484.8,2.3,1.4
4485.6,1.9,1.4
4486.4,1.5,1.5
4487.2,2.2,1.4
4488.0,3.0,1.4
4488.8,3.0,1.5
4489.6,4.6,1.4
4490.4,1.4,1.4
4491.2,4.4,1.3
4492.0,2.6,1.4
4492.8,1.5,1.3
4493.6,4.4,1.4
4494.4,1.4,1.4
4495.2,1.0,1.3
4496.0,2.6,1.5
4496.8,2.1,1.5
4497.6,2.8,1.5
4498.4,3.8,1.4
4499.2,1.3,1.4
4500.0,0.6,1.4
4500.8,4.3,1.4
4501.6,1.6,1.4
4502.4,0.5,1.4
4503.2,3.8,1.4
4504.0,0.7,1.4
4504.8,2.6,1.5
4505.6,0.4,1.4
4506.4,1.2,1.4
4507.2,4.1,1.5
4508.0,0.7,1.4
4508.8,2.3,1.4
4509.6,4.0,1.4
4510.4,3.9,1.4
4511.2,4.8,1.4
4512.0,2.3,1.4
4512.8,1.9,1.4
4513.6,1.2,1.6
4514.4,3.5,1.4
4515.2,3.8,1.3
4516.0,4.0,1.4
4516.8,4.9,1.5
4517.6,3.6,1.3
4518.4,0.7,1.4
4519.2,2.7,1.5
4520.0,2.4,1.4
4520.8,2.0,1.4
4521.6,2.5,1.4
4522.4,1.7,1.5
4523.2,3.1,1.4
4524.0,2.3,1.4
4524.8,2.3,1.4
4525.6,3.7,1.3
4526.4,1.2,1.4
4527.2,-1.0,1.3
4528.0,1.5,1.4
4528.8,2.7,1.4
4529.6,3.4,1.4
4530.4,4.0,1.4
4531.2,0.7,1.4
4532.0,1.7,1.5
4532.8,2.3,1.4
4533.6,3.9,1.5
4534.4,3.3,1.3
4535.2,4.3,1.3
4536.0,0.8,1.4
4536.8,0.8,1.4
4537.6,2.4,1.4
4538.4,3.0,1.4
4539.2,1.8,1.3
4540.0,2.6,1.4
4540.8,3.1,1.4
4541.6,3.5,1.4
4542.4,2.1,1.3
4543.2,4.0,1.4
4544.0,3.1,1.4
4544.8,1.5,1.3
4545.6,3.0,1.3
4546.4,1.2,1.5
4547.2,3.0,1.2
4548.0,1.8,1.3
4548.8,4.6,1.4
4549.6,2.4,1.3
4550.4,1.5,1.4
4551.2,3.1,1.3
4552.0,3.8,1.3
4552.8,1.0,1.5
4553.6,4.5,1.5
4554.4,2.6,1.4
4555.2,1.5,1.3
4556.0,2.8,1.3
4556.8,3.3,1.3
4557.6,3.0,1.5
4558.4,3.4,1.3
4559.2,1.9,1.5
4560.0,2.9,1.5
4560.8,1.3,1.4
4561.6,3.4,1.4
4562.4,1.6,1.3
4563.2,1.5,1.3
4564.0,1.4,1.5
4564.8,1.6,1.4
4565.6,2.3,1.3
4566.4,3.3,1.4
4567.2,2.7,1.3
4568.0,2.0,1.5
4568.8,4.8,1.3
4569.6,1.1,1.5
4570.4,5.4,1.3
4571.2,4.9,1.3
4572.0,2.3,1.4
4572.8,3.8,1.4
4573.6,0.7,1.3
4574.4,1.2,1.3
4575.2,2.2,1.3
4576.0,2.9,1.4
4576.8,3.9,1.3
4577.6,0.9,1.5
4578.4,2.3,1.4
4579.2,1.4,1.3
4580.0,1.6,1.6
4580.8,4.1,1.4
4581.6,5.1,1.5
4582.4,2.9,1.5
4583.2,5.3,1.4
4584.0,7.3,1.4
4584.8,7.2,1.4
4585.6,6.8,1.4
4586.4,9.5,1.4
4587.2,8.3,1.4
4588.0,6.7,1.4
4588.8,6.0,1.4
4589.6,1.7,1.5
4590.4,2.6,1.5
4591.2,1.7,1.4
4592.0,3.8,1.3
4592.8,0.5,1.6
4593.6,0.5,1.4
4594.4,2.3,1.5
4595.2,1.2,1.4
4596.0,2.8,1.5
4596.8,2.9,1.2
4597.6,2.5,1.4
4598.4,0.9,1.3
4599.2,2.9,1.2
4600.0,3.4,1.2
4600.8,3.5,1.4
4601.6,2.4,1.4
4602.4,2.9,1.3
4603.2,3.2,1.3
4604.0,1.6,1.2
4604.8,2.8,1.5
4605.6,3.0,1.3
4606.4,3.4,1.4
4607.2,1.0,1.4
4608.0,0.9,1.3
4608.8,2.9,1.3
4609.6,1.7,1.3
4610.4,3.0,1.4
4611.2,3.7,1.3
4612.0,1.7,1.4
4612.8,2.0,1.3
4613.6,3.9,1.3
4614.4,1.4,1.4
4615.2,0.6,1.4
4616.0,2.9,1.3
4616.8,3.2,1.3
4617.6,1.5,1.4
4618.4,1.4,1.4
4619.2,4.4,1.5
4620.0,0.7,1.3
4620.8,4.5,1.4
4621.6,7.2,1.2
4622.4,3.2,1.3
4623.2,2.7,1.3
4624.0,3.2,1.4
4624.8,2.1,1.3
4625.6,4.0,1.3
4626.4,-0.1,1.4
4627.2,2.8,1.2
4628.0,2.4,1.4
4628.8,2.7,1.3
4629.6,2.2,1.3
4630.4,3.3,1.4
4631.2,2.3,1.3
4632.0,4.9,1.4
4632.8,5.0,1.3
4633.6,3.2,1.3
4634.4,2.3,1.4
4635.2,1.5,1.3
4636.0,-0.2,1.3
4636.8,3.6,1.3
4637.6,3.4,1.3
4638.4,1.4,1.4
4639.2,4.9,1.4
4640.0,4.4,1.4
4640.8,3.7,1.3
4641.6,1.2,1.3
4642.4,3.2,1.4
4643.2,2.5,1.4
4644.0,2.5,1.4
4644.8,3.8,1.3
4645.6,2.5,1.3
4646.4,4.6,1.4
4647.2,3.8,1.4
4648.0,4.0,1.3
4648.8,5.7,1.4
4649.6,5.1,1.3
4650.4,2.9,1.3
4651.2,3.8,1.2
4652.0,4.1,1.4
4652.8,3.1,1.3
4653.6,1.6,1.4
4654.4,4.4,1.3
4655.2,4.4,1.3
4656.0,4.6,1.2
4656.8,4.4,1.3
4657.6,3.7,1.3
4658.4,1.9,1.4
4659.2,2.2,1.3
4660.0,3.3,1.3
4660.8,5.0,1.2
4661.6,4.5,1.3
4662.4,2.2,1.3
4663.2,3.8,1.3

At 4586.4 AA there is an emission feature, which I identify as [O II] 3727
